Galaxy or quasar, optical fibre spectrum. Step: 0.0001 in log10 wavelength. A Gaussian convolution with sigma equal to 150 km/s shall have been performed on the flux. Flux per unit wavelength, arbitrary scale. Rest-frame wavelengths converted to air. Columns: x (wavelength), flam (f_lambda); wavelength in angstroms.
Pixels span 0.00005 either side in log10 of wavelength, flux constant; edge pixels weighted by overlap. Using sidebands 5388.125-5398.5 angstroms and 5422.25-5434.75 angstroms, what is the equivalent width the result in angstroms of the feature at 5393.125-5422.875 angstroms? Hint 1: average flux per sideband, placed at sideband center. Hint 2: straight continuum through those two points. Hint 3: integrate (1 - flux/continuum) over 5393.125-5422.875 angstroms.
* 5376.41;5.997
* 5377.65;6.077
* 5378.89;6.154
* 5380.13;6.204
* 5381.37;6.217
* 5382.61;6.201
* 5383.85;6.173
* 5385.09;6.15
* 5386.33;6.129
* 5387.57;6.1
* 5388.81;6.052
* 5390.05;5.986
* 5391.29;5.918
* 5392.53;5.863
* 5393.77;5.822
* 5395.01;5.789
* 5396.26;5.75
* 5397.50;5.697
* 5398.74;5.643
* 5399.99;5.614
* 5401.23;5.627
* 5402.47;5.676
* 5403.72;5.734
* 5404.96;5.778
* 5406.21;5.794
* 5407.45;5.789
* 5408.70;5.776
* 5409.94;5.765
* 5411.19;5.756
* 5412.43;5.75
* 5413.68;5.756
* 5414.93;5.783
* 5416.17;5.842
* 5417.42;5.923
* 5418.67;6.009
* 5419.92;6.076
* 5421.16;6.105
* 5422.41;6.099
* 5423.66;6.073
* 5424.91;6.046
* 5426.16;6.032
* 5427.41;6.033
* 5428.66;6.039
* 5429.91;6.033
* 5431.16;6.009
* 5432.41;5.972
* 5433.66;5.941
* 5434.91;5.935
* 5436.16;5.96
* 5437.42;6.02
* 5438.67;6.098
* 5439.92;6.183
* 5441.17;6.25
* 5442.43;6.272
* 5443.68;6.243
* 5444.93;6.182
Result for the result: 0.61 angstroms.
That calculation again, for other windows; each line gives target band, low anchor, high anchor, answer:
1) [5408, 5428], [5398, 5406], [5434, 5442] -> -0.2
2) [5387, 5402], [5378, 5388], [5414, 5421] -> 0.7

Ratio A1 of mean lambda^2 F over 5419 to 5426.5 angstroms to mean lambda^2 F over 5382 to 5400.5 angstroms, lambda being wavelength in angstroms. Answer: 1.0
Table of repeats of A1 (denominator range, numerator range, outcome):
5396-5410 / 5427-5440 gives 1.06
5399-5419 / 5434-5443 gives 1.07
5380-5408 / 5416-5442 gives 1.04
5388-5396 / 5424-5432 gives 1.04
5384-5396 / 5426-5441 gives 1.02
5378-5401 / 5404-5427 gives 1.00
